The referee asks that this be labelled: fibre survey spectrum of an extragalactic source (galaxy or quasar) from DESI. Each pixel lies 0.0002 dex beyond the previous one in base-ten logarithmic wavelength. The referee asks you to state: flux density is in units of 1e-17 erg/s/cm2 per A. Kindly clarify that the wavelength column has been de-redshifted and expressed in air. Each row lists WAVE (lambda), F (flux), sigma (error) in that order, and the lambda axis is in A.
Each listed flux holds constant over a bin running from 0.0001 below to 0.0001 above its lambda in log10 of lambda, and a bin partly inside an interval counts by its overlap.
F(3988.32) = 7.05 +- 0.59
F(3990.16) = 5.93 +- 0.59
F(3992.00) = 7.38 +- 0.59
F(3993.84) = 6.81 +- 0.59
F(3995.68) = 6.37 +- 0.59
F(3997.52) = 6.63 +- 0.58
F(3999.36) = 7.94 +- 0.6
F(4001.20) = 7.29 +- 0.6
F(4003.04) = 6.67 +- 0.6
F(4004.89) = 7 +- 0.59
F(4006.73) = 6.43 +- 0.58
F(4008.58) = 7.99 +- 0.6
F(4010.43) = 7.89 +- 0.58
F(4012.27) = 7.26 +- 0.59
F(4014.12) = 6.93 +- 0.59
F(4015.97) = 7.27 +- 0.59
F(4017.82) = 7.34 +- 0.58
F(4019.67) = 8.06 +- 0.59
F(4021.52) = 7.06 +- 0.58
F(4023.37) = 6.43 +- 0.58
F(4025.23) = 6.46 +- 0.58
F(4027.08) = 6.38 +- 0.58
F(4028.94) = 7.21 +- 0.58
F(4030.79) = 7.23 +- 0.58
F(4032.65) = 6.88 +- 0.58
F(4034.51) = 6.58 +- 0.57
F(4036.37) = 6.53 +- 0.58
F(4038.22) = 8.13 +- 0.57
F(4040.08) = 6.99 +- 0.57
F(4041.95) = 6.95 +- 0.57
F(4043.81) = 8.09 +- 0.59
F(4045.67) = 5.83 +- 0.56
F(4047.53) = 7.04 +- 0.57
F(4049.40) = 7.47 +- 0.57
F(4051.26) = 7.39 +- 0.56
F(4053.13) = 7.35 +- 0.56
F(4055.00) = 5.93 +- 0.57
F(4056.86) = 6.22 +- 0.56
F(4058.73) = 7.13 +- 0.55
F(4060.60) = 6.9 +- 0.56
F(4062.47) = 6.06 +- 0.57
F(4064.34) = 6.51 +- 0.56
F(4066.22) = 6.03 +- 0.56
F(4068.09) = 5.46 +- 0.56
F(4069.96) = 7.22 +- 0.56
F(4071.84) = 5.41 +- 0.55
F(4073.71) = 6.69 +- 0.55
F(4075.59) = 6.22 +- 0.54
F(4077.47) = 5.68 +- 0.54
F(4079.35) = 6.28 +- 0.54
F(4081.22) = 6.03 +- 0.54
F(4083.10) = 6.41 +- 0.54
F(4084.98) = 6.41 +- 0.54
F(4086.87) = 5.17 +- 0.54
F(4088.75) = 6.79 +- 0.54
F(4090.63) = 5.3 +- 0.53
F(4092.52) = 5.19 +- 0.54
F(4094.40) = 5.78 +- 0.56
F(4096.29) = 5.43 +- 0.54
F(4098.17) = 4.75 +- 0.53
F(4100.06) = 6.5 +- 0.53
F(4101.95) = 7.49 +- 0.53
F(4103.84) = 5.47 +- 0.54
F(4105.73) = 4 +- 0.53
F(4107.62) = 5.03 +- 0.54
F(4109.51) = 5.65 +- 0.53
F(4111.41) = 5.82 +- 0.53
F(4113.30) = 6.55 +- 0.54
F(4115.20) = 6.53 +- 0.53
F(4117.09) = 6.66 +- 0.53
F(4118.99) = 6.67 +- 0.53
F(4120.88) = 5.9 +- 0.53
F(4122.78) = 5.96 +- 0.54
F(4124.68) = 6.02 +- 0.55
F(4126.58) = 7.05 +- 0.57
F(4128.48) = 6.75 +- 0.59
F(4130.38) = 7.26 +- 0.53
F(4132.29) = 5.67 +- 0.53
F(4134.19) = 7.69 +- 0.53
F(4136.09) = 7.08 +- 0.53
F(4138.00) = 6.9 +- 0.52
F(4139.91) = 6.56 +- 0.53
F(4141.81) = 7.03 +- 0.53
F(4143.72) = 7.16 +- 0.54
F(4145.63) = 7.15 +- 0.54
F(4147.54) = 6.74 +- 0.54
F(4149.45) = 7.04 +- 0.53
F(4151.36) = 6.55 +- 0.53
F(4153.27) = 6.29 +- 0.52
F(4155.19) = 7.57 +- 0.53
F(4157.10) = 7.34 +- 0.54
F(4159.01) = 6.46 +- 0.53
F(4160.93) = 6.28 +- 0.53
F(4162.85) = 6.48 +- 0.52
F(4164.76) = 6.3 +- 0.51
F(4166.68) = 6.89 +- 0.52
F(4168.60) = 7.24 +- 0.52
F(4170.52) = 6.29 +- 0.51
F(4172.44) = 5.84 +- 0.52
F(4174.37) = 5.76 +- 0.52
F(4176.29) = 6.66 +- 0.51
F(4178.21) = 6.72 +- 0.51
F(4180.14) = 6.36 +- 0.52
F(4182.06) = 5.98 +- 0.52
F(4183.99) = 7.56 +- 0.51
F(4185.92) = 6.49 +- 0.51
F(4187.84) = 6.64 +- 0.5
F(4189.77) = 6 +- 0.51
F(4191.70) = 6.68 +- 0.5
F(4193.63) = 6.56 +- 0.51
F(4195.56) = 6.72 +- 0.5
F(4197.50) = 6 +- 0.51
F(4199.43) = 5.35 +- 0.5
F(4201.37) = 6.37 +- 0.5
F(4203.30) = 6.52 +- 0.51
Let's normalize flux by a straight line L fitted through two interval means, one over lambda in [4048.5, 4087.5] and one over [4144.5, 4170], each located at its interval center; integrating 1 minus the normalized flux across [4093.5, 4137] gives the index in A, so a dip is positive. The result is 2.9 A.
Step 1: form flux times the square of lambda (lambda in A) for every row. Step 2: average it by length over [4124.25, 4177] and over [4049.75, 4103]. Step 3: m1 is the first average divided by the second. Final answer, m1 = 1.1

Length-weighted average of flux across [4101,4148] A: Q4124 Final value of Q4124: 6.43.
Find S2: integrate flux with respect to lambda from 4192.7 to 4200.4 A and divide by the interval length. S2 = 6.15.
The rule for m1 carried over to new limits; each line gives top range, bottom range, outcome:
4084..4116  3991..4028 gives 0.85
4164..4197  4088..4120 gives 1.15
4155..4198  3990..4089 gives 1.03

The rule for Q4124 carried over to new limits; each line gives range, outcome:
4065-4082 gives 6.12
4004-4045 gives 7.13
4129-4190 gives 6.69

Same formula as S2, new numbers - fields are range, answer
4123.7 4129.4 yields 6.6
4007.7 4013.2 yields 7.71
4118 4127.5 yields 6.32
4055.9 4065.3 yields 6.56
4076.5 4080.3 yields 5.99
